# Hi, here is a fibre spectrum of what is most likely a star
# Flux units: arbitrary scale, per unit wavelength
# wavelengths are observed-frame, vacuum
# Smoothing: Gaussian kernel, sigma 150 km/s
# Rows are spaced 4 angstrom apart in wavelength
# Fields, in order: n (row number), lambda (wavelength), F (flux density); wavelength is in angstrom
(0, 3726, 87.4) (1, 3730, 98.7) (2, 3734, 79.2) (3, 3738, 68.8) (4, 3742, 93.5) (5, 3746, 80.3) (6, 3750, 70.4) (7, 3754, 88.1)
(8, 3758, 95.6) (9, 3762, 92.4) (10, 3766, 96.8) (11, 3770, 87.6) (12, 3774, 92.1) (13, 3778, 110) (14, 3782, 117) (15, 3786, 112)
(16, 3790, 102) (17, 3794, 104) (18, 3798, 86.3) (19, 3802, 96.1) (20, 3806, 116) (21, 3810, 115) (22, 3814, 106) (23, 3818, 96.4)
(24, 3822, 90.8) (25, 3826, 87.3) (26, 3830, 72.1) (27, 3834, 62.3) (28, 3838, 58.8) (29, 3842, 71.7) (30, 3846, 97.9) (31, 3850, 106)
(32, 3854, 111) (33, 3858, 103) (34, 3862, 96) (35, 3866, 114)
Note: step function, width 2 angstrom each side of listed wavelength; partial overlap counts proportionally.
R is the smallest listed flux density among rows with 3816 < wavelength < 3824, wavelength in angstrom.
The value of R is 90.8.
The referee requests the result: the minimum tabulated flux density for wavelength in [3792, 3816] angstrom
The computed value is 86.3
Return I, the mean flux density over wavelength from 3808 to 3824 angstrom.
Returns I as 102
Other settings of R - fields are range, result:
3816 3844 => 58.8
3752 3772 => 87.6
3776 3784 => 110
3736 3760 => 68.8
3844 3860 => 97.9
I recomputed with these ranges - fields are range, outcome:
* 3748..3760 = 84.7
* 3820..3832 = 83.4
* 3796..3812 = 103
